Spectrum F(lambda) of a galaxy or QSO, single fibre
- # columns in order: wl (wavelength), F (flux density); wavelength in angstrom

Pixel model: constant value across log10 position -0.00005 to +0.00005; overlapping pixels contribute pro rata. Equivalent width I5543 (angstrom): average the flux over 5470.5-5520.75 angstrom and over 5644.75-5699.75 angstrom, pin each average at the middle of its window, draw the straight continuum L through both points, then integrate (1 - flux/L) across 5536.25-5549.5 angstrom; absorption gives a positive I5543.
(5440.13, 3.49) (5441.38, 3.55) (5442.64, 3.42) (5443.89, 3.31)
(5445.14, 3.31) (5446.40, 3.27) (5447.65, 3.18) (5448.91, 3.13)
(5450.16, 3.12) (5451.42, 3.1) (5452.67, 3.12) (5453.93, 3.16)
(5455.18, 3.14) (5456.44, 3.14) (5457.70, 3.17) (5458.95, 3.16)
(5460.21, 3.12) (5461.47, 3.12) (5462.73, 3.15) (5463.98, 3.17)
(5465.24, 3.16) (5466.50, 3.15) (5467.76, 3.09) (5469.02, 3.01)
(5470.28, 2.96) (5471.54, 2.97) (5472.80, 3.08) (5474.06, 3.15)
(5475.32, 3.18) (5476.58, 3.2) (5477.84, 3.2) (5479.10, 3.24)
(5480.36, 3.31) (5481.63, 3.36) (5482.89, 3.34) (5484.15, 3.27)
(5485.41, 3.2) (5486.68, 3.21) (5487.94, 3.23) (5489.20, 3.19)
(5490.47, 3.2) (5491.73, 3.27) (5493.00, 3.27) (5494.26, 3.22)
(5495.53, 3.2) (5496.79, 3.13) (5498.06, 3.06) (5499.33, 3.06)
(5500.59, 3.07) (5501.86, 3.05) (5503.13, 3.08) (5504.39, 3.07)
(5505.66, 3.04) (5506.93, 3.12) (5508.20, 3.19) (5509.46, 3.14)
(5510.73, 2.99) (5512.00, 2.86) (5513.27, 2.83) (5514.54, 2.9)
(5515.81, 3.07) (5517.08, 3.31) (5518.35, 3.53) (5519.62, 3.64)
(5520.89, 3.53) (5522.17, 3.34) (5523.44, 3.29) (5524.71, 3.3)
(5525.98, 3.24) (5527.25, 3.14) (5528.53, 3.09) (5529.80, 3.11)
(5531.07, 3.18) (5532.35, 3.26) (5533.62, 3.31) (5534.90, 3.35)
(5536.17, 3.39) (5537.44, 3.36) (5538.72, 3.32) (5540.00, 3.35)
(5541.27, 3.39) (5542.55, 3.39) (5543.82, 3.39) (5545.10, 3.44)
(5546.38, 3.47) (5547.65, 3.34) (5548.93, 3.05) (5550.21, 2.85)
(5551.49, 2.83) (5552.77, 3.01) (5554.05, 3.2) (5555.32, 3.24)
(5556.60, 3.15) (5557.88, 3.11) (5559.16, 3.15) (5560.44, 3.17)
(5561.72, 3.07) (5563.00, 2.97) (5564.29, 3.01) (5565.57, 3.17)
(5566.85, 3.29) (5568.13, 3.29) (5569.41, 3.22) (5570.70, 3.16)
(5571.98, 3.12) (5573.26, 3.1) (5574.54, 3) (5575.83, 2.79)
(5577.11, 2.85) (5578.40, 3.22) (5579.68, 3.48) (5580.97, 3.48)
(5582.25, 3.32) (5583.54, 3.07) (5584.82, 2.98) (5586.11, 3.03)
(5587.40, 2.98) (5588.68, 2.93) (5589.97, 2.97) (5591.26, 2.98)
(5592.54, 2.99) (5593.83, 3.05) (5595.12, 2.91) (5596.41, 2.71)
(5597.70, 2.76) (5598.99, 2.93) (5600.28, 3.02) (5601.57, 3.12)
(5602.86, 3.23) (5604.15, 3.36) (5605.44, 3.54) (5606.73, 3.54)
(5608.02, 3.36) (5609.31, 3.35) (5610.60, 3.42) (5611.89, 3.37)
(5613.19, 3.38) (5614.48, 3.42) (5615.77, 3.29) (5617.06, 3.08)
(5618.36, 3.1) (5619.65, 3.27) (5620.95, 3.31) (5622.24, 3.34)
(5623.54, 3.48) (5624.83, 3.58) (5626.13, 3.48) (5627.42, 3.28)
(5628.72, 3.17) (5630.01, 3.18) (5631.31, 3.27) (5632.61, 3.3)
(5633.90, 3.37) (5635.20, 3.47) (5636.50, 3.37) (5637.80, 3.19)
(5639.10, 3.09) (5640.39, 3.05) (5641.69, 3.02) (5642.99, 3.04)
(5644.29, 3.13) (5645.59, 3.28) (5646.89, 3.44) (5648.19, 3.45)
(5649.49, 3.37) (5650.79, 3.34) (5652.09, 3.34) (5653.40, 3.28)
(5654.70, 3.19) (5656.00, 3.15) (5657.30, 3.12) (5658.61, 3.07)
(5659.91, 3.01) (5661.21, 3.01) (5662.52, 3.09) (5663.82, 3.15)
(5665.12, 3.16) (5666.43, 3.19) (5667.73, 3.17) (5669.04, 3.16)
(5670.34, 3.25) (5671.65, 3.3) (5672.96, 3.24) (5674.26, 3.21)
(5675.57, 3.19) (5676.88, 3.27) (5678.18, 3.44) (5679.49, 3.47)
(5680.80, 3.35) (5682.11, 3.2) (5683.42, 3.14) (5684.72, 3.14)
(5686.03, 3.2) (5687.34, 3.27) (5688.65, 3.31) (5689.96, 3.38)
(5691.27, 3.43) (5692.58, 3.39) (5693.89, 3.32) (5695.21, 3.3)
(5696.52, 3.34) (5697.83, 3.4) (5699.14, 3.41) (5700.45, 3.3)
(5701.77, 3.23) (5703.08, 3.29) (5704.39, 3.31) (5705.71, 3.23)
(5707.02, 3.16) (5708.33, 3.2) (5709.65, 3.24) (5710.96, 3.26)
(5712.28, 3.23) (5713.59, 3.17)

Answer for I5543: -0.7 angstrom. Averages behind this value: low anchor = 3.17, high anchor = 3.26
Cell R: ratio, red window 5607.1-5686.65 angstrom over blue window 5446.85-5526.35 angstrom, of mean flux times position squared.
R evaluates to 1.09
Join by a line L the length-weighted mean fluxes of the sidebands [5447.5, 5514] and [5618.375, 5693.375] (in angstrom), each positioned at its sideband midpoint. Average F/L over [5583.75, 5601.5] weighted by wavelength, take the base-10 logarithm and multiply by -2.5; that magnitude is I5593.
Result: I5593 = 0.09 mag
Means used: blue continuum 3.14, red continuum 3.25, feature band 2.95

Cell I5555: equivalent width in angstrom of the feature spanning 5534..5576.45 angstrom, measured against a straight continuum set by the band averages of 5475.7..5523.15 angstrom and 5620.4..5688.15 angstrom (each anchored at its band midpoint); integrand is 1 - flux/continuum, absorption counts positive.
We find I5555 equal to 0.29 angstrom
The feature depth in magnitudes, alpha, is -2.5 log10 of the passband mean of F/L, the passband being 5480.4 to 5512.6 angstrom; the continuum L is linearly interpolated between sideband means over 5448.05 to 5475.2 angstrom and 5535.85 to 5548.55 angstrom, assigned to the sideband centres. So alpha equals 0.02 mag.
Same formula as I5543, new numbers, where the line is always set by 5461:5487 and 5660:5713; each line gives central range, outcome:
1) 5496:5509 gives 0.4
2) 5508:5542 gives -0.5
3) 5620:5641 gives -0.5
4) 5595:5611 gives 0.2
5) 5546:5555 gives 0.3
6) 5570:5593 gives 0.9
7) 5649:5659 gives 0.0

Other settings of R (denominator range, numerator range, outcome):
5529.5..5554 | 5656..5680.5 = 1.03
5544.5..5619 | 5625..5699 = 1.06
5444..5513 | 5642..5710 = 1.11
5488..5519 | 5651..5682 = 1.09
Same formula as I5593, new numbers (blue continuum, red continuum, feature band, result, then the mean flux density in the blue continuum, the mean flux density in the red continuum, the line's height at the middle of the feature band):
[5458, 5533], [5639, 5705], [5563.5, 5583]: 0.01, 3.17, 3.24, 3.2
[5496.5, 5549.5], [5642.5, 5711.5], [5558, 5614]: 0.03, 3.22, 3.25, 3.23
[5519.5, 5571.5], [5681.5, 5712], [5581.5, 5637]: 0.01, 3.23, 3.28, 3.25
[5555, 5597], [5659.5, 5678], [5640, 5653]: -0.03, 3.09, 3.18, 3.16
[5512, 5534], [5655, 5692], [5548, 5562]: 0.05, 3.23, 3.22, 3.23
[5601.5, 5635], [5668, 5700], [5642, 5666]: 0.04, 3.34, 3.29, 3.31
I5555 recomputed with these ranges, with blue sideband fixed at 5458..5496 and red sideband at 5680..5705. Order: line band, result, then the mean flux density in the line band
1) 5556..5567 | 0.4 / 3.11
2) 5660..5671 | 0.5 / 3.14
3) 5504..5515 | 0.6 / 3.02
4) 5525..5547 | -0.6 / 3.3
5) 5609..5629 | -0.5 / 3.33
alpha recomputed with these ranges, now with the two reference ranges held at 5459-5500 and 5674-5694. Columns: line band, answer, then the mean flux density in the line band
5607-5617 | -0.036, 3.36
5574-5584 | 0.027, 3.15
